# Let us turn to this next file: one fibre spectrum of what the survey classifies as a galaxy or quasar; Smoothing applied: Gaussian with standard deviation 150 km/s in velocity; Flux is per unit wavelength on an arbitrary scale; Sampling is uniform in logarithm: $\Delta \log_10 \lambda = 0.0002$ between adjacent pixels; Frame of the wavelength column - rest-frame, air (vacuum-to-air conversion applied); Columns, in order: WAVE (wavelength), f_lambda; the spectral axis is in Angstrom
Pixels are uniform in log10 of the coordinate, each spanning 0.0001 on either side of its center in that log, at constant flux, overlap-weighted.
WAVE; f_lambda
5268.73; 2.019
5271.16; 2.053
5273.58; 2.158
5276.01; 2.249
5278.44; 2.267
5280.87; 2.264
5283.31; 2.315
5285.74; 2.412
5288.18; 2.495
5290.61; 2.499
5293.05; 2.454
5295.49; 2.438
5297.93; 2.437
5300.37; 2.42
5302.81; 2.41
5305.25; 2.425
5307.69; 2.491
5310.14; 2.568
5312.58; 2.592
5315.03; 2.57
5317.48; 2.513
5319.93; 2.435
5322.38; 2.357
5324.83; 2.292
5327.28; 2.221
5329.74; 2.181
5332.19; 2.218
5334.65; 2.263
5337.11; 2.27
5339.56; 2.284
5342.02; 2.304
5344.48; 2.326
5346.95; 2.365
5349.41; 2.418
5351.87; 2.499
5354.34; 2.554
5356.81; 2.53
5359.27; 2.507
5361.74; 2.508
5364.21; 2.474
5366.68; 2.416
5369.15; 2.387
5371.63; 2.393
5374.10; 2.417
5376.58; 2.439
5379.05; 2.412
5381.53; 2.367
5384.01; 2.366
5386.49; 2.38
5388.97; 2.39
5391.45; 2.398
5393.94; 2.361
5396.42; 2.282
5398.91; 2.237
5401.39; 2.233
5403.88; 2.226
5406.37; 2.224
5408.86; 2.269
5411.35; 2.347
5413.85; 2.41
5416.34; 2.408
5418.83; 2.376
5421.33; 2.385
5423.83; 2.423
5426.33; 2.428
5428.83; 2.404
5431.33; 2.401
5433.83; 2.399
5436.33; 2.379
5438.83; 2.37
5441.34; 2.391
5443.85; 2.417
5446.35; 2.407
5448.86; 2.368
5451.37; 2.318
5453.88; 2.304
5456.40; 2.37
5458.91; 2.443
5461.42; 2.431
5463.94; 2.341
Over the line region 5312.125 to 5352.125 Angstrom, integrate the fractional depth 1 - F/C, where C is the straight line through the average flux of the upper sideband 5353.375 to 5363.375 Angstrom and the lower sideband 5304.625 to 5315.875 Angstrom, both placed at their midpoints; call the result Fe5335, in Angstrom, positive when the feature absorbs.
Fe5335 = 2.8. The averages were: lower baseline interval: 2.53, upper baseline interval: 2.52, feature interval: 2.35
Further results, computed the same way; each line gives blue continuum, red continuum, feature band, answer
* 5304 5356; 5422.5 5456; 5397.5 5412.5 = 0.8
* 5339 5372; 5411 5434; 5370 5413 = 1.3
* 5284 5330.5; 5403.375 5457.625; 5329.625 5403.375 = 0.8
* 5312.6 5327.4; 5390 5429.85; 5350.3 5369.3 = -0.8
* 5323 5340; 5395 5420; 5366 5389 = -1.2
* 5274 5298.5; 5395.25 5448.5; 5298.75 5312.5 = -0.6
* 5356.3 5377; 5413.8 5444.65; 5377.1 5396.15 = 0.4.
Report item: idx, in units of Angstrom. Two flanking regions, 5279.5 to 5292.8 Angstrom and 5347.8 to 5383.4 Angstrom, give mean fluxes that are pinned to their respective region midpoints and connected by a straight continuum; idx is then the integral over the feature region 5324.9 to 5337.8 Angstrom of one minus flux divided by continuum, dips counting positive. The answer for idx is 1.03 Angstrom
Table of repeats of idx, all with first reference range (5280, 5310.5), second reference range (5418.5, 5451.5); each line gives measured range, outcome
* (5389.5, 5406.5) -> 0.8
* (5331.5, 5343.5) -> 0.7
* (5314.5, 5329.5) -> 0.3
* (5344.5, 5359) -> -0.3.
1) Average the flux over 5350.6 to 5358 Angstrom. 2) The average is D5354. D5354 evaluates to 2.53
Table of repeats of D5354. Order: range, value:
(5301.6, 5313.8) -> 2.5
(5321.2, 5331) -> 2.26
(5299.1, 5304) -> 2.42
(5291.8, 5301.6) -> 2.44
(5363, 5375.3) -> 2.42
